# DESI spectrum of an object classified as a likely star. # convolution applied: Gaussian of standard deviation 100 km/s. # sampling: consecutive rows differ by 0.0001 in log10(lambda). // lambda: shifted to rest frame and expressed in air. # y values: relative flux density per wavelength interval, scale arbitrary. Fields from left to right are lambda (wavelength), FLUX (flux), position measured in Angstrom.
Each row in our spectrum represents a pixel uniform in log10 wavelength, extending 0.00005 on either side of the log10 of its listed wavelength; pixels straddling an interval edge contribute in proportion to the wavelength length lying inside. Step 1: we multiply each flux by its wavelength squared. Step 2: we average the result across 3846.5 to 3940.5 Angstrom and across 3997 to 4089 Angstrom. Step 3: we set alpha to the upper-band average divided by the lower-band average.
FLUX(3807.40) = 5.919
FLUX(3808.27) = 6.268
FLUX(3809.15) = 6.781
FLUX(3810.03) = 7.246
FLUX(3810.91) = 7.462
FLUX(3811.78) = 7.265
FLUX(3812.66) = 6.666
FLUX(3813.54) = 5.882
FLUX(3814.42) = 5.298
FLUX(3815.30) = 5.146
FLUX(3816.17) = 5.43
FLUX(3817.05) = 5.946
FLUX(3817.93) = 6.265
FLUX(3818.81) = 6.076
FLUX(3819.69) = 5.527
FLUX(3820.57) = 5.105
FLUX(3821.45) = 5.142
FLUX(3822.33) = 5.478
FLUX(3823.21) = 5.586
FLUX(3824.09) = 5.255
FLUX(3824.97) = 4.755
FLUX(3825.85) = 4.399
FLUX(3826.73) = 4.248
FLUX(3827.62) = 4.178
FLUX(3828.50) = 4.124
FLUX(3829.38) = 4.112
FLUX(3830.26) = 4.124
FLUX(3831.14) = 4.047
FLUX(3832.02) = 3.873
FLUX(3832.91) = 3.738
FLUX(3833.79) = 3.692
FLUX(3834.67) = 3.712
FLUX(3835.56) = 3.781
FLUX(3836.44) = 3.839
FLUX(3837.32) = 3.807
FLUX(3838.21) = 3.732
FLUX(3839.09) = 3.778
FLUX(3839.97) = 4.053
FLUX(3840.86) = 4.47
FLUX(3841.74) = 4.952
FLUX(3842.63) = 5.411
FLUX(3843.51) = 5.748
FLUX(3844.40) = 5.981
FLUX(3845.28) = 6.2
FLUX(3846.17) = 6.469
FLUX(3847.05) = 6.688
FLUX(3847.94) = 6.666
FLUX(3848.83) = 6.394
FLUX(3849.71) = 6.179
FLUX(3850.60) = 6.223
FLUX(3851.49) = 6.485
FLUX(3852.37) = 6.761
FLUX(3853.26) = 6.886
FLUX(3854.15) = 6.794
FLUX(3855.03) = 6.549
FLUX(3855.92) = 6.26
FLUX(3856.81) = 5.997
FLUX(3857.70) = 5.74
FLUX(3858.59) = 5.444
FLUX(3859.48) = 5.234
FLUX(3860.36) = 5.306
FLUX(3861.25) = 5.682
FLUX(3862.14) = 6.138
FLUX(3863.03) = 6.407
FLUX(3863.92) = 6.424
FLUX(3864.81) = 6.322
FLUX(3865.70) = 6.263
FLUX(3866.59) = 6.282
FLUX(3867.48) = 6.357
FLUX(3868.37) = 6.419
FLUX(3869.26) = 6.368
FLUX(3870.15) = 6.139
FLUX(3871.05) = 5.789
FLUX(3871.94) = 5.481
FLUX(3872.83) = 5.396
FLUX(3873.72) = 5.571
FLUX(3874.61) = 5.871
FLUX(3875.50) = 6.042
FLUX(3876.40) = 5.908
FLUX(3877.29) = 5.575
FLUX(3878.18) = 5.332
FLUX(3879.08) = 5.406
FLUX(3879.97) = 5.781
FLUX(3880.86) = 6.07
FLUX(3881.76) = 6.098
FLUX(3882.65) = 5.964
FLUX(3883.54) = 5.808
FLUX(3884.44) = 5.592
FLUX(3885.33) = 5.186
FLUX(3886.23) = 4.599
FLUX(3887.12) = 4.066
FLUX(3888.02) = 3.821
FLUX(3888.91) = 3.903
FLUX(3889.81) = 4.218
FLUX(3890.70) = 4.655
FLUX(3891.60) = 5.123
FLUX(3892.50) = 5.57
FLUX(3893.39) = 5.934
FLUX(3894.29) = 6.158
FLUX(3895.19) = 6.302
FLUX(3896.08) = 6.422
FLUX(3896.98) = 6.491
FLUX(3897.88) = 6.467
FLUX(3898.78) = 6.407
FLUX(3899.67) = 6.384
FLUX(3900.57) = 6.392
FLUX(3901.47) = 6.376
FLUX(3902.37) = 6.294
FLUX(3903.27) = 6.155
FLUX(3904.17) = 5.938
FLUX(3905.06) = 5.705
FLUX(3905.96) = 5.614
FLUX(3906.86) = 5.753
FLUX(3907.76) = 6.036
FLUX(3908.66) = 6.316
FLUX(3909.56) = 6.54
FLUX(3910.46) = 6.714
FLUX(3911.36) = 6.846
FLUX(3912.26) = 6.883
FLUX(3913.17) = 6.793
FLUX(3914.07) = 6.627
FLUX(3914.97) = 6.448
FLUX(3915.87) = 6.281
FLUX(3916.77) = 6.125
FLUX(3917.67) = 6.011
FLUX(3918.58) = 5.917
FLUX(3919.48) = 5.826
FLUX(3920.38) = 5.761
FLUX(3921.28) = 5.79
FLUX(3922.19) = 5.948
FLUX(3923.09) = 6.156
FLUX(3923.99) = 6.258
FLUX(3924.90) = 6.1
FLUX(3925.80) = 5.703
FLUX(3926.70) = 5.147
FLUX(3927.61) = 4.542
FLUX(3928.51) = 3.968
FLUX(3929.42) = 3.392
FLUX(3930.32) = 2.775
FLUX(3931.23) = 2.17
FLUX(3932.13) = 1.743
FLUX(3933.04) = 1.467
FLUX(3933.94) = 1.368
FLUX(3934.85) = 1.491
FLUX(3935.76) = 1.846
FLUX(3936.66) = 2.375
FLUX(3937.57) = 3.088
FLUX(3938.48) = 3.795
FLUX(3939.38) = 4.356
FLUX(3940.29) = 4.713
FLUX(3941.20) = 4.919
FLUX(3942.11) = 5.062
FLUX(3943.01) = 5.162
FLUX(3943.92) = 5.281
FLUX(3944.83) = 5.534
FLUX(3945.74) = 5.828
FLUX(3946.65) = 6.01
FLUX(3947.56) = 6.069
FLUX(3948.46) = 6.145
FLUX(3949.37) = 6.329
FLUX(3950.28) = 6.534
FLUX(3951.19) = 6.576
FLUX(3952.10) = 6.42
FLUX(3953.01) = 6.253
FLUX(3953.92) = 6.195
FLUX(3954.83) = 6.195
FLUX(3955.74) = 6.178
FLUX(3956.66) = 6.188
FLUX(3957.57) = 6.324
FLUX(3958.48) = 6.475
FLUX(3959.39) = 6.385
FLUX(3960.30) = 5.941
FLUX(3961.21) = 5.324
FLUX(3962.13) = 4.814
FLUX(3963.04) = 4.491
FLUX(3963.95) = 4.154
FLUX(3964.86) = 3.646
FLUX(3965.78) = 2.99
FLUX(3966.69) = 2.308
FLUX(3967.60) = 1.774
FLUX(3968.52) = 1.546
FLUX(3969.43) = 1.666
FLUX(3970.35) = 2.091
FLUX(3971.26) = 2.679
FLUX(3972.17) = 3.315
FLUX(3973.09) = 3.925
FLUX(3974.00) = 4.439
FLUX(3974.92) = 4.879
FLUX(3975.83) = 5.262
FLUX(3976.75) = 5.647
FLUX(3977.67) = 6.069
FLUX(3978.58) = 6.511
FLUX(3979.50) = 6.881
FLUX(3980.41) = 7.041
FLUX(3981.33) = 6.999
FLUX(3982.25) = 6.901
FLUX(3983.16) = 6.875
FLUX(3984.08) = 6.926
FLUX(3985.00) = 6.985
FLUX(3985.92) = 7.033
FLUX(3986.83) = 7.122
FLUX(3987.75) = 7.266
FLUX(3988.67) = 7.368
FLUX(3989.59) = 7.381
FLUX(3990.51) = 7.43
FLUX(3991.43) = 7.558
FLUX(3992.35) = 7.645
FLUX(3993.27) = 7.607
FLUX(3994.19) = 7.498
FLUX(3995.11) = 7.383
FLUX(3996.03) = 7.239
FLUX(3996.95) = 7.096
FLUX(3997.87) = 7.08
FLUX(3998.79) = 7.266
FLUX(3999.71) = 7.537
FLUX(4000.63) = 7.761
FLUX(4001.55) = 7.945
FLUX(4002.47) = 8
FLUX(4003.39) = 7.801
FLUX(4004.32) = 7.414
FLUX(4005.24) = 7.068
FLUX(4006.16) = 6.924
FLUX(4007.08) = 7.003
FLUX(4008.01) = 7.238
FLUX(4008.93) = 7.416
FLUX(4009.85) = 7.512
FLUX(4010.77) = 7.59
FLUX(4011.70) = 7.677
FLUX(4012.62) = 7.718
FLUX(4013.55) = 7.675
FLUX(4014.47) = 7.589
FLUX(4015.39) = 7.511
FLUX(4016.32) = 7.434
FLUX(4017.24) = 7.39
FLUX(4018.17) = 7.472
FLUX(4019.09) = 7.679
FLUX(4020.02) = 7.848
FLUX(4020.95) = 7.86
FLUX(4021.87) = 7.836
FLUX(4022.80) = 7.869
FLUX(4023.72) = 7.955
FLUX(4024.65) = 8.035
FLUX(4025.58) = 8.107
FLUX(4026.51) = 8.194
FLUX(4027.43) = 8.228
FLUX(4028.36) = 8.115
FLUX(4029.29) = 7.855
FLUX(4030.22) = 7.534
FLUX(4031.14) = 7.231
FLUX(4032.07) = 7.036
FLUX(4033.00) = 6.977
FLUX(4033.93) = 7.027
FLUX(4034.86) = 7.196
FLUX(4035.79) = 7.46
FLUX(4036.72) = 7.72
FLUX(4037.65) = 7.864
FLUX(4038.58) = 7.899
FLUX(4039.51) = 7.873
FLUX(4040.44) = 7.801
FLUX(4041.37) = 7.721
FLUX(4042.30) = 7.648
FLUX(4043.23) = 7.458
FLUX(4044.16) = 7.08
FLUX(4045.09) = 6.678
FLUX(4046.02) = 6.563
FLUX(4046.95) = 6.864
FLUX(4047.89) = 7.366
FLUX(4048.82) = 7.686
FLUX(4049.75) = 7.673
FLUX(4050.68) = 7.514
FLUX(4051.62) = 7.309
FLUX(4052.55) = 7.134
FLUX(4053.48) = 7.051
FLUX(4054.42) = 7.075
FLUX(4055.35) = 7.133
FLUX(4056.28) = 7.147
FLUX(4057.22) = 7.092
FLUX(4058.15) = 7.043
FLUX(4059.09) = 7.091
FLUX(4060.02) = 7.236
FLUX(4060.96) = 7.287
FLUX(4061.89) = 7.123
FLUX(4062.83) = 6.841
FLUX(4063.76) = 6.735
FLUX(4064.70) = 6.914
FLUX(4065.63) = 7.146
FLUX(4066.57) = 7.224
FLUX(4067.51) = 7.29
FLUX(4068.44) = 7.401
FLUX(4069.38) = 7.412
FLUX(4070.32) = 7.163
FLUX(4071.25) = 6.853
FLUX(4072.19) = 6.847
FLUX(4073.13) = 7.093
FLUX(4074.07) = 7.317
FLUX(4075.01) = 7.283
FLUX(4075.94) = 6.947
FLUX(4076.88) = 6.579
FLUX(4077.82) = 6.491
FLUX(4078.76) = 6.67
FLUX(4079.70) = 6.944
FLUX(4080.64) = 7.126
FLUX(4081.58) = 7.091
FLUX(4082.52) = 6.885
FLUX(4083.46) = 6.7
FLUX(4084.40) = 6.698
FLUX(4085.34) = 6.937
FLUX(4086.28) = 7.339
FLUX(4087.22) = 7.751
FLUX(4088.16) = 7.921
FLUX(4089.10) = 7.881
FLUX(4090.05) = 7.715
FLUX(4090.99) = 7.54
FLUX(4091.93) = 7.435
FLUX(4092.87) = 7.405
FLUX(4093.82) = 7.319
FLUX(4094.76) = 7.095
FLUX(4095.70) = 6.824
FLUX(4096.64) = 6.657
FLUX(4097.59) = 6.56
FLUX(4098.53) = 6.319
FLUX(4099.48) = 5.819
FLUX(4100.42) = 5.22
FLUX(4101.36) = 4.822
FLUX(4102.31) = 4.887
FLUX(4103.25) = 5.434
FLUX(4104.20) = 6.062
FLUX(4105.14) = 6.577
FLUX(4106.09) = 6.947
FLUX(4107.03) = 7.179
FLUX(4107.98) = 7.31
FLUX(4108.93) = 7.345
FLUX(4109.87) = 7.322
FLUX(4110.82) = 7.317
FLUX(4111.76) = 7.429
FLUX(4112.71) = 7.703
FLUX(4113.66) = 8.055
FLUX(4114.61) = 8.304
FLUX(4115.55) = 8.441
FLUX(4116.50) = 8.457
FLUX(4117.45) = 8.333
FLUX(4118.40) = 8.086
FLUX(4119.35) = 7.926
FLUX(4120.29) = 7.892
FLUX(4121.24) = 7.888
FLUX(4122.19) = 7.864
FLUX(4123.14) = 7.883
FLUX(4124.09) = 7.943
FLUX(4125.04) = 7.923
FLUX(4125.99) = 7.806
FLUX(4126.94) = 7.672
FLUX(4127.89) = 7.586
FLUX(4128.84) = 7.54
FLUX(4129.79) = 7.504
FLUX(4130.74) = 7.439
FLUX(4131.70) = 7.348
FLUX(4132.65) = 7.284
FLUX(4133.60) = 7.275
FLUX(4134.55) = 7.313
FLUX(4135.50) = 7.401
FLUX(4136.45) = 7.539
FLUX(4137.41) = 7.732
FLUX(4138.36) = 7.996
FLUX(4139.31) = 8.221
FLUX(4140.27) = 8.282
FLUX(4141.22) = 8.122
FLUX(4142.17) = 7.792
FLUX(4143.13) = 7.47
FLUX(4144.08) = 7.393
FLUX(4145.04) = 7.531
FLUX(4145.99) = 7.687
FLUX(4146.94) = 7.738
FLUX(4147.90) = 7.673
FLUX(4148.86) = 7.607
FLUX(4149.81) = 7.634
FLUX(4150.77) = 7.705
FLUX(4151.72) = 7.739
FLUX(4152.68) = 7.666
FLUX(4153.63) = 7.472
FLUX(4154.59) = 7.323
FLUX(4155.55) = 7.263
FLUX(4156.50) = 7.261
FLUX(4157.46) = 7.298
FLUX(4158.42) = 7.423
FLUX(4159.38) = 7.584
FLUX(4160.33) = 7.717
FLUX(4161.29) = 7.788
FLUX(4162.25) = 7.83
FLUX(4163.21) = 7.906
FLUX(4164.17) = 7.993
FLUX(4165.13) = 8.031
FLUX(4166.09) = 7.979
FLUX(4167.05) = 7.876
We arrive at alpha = 1.44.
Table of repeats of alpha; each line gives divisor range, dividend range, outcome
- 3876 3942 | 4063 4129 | 1.51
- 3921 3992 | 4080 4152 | 1.58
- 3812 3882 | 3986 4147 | 1.50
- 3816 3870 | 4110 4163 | 1.65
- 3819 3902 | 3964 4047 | 1.34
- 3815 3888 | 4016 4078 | 1.49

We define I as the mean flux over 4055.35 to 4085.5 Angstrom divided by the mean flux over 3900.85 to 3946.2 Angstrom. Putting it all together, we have 1.4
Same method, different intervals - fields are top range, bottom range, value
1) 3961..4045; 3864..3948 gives 1.25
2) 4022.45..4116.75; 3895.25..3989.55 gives 1.35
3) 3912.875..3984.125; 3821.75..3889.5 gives 0.92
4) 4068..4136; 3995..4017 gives 0.97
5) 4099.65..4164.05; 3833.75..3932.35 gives 1.32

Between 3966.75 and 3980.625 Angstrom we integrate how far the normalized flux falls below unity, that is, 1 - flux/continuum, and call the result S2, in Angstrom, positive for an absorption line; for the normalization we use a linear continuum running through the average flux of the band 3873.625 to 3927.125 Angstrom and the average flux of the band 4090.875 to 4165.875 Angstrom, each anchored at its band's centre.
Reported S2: 4.85 Angstrom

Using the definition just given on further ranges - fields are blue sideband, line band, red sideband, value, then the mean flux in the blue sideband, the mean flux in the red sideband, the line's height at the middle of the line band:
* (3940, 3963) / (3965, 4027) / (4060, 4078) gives -2.5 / 5.86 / 7.06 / 6.31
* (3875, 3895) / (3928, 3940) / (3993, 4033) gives 6.9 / 5.32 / 7.58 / 6.19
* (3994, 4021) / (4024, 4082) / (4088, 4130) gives 0.8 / 7.48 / 7.26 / 7.38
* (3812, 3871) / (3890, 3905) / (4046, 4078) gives -0.4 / 5.44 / 7.13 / 5.87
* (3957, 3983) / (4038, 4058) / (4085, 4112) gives -4.4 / 4.69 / 6.84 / 5.99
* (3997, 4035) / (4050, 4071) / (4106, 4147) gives 1.3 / 7.57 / 7.72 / 7.63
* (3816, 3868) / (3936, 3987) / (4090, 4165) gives 8.7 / 5.37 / 7.42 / 6.23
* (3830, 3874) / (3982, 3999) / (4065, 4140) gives -2.0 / 5.53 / 7.24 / 6.48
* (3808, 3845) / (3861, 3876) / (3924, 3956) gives -3.6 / 5.05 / 4.61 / 4.89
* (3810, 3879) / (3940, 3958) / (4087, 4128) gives 0.9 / 5.52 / 7.26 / 6.21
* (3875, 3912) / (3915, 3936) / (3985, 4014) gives 5.9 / 5.76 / 7.42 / 6.26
